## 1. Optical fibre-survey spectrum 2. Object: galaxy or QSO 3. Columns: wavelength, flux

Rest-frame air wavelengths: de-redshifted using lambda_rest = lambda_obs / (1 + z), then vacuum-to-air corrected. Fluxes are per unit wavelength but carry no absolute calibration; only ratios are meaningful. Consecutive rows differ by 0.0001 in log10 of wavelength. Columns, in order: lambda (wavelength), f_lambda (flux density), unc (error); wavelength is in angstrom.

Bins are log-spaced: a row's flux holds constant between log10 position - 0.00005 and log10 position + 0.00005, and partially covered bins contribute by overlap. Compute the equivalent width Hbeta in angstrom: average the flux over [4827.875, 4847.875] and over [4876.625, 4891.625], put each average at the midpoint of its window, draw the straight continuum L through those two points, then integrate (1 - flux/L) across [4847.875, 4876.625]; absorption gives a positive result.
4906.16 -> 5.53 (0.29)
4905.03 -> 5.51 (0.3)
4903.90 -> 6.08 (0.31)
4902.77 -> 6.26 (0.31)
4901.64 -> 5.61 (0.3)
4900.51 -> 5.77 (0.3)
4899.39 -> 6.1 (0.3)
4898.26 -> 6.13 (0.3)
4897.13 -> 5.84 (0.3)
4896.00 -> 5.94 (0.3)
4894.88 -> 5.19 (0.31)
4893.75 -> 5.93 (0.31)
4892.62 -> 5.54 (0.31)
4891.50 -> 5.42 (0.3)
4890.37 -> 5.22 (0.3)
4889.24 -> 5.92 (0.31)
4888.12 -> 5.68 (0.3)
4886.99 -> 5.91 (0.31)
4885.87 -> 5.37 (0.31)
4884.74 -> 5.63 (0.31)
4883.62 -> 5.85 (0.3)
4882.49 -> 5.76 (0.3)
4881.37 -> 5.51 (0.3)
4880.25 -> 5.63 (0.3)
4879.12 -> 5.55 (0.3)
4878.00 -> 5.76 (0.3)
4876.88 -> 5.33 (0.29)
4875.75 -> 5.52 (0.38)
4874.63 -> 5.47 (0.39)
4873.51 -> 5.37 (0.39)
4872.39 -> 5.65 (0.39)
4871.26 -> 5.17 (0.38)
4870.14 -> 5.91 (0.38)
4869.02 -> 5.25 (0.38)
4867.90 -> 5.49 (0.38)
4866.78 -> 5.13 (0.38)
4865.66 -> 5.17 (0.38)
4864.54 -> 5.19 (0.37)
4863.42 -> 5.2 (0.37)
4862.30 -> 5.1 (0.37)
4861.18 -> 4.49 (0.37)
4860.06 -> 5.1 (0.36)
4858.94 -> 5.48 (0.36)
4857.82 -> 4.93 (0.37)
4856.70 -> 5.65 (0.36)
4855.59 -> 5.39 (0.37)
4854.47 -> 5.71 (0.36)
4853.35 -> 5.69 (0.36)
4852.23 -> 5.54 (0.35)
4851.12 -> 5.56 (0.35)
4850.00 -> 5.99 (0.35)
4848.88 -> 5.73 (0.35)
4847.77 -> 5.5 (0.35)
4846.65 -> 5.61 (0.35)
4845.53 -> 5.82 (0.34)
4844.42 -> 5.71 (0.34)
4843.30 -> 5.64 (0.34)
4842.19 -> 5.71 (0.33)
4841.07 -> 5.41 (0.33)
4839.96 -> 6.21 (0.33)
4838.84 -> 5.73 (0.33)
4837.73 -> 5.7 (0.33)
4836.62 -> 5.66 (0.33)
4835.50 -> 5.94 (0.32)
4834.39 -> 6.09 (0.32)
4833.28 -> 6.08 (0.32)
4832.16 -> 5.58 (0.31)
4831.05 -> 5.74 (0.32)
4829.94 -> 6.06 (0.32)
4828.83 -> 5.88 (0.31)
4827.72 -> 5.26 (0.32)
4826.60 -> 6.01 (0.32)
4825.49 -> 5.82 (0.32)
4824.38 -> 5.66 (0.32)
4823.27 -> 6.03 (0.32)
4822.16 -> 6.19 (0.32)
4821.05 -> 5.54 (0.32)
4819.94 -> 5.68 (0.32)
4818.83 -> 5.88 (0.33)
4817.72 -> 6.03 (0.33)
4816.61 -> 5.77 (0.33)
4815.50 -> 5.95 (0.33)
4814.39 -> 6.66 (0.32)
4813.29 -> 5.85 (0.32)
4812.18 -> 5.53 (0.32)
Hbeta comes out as 1.5 angstrom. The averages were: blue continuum 5.78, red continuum 5.62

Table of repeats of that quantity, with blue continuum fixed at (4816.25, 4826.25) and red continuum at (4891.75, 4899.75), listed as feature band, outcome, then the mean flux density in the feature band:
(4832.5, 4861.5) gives 1.0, 5.63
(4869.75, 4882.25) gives 0.6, 5.53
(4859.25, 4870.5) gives 1.2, 5.2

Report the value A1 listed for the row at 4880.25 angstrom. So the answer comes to 5.63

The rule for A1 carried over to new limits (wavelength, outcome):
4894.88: 5.19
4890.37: 5.22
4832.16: 5.58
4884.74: 5.63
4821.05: 5.54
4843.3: 5.64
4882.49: 5.76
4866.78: 5.13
